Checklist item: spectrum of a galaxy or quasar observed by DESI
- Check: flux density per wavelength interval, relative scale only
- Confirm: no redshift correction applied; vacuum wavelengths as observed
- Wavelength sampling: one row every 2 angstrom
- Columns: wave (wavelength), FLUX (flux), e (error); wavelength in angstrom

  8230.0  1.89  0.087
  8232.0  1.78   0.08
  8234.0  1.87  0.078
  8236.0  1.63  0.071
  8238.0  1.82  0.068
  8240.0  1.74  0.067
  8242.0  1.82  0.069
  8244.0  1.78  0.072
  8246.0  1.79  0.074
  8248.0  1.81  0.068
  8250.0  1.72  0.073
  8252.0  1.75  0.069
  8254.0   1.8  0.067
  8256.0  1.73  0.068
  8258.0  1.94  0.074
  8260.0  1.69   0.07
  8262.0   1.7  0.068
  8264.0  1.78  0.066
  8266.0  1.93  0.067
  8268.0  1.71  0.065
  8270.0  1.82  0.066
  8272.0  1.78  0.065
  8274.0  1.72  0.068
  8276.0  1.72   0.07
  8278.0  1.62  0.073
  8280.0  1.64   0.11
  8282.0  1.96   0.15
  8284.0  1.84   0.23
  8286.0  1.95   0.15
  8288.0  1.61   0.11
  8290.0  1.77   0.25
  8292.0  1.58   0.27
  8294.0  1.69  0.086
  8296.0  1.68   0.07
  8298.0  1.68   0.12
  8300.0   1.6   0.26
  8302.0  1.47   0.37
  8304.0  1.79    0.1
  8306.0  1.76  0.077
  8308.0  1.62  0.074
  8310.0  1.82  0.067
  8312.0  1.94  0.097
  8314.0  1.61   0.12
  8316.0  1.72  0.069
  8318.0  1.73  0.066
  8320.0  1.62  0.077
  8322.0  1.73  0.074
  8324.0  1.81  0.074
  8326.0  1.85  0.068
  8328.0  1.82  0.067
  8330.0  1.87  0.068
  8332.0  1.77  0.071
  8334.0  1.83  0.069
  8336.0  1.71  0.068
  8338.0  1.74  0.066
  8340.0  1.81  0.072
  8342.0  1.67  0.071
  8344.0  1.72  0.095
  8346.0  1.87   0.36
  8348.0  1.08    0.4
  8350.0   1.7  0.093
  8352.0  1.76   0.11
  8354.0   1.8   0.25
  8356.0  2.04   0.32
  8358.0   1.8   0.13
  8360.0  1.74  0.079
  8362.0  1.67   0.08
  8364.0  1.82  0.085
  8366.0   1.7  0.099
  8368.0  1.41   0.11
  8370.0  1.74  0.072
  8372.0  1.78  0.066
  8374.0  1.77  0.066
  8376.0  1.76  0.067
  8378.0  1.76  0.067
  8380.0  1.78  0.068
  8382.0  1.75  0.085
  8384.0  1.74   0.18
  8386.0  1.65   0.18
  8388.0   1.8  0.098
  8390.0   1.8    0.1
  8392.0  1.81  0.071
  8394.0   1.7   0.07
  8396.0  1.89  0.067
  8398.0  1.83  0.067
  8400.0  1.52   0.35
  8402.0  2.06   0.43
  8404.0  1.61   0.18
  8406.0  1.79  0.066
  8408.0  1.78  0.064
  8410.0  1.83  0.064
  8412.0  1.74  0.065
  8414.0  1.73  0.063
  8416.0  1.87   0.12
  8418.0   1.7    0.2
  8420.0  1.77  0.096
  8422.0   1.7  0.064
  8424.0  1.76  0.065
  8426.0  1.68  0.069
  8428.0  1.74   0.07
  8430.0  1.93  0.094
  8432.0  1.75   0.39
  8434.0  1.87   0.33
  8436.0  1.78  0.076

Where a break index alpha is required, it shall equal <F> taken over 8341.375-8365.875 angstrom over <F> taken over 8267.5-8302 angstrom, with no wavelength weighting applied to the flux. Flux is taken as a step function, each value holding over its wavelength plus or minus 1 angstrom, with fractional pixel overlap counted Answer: 1.00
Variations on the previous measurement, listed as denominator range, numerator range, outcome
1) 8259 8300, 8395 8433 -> 1.02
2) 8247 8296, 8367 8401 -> 0.99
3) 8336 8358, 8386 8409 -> 1.03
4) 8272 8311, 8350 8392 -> 1.02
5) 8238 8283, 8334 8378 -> 0.97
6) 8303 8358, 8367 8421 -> 1.00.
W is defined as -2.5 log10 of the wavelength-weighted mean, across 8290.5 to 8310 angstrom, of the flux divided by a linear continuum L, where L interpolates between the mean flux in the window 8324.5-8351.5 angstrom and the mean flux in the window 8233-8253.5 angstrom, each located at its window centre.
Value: 0.05 mag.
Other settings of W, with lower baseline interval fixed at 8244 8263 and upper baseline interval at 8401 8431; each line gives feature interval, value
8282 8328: 0.03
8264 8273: -0.02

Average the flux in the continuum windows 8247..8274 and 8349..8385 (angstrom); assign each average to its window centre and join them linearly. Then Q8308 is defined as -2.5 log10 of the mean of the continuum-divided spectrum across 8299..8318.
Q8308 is 0.04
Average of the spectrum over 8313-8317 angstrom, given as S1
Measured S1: 1.67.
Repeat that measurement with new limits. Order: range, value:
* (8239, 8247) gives 1.78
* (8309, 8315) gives 1.79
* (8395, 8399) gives 1.86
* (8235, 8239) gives 1.73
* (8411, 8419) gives 1.76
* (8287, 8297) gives 1.67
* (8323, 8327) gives 1.83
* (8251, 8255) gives 1.77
